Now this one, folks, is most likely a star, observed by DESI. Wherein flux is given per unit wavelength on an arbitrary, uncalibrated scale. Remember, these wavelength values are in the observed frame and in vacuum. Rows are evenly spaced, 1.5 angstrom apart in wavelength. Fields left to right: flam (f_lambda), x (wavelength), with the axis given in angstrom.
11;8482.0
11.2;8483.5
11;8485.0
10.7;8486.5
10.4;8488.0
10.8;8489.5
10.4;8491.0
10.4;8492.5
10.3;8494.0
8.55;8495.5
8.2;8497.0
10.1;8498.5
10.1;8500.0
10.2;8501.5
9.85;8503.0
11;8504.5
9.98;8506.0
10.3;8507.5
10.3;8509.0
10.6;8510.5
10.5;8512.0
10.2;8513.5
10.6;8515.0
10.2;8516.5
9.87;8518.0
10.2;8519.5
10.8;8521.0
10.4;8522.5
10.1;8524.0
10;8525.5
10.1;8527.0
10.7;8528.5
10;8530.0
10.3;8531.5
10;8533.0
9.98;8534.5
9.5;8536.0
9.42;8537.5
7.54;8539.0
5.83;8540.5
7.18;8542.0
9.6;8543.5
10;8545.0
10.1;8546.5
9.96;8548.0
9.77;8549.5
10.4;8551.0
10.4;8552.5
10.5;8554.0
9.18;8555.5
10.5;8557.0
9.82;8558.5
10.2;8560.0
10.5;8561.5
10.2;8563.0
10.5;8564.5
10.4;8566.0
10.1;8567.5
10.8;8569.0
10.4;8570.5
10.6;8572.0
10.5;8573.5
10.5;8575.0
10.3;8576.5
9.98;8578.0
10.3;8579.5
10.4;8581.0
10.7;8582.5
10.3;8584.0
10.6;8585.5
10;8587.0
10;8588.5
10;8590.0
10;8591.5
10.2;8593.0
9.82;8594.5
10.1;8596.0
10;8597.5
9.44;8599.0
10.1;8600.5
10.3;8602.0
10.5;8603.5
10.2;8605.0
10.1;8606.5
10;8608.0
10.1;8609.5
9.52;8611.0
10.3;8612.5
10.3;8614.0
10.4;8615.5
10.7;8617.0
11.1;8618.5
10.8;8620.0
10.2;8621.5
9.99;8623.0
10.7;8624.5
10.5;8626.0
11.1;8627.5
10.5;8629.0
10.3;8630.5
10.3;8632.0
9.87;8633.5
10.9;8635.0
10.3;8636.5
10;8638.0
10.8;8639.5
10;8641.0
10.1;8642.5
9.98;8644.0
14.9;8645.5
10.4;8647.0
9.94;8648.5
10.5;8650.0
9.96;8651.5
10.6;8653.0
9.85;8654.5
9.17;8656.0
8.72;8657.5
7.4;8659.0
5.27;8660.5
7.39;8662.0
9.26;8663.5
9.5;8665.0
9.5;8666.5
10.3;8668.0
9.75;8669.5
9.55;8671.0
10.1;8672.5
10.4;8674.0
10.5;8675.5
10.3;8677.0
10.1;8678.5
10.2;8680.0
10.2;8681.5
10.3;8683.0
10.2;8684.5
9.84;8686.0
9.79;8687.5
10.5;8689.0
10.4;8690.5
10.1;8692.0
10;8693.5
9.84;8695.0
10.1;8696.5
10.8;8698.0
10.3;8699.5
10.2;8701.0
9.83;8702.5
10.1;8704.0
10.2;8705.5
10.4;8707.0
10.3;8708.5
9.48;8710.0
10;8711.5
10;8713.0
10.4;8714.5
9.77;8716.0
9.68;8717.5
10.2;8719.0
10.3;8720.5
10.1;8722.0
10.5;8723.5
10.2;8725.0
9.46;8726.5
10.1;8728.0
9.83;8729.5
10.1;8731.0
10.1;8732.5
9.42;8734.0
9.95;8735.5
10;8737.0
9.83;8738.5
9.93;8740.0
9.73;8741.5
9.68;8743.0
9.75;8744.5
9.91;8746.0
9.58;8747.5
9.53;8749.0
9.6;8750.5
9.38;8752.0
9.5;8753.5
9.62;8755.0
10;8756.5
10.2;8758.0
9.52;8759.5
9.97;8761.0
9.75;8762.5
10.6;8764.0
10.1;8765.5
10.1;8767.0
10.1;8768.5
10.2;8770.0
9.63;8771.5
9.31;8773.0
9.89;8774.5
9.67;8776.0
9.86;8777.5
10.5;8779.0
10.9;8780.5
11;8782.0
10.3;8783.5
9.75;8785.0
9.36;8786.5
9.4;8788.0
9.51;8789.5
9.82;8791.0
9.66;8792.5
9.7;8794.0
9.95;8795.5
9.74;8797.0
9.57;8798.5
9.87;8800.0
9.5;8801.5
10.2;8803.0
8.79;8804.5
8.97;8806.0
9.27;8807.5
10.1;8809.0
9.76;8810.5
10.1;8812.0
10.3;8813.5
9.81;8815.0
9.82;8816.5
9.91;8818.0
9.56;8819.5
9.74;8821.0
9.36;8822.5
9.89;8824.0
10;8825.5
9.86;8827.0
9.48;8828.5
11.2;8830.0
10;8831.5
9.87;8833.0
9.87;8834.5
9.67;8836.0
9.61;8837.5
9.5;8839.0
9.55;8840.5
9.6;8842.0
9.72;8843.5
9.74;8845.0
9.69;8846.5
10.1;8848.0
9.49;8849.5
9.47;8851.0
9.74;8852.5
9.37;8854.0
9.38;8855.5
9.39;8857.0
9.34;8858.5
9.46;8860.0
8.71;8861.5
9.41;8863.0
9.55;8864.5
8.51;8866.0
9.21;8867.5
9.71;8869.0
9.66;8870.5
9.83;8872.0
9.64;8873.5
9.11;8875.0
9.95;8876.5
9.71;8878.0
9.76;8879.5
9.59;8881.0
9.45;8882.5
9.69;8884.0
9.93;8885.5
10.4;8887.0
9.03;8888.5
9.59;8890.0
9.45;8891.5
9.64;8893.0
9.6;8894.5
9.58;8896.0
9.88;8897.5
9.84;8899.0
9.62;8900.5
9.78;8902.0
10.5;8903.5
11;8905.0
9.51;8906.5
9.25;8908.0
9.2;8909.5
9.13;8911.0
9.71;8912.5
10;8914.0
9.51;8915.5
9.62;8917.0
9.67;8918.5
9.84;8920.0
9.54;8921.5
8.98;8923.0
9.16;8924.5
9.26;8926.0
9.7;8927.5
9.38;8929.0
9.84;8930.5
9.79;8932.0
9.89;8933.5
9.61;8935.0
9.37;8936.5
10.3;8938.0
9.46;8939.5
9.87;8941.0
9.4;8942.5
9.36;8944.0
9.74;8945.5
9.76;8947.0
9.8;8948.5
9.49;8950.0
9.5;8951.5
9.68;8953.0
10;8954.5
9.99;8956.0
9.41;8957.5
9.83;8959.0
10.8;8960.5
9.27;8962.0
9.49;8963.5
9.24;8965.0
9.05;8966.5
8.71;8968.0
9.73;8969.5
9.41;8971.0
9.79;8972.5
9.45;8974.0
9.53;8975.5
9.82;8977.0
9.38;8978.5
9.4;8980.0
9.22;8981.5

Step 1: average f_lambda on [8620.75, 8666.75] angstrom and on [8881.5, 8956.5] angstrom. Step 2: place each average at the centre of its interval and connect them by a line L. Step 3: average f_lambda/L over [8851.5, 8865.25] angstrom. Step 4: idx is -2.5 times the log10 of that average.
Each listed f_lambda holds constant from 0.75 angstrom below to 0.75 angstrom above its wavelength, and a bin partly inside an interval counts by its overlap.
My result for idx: 0.04 mag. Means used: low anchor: 9.94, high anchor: 9.66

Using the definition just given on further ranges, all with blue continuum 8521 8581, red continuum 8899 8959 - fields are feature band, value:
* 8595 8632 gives -0.04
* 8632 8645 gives -0.05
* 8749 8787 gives -0.02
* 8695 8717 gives -0.03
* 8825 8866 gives 0.01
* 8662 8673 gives 0.03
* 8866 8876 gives 0.03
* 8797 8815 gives 0.01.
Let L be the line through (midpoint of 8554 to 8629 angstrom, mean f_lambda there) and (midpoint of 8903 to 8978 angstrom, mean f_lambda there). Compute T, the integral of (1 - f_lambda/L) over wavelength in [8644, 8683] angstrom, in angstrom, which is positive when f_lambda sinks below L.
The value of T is 1.4 angstrom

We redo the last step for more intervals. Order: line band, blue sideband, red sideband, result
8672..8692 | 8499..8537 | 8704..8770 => -0.4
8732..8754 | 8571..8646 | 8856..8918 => 0.6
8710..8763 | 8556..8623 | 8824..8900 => 0.3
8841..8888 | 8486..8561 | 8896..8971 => 0.6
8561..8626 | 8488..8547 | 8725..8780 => -2.8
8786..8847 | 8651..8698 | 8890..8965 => -0.4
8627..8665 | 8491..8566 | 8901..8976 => -0.2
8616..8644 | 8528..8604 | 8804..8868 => -1.6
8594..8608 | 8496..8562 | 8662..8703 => -0.2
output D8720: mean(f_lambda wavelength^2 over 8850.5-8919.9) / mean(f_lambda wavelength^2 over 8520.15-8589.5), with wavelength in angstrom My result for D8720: 1.04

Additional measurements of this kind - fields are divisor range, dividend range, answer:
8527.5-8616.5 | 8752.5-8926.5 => 1.03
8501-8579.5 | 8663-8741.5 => 1.04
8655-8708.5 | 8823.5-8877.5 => 1.03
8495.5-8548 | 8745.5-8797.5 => 1.07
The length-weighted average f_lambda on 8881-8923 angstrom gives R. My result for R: 9.69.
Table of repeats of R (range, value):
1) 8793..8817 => 9.71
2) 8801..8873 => 9.64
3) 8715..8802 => 9.88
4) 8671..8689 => 10.2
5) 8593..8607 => 10.1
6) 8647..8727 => 9.85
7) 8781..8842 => 9.79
